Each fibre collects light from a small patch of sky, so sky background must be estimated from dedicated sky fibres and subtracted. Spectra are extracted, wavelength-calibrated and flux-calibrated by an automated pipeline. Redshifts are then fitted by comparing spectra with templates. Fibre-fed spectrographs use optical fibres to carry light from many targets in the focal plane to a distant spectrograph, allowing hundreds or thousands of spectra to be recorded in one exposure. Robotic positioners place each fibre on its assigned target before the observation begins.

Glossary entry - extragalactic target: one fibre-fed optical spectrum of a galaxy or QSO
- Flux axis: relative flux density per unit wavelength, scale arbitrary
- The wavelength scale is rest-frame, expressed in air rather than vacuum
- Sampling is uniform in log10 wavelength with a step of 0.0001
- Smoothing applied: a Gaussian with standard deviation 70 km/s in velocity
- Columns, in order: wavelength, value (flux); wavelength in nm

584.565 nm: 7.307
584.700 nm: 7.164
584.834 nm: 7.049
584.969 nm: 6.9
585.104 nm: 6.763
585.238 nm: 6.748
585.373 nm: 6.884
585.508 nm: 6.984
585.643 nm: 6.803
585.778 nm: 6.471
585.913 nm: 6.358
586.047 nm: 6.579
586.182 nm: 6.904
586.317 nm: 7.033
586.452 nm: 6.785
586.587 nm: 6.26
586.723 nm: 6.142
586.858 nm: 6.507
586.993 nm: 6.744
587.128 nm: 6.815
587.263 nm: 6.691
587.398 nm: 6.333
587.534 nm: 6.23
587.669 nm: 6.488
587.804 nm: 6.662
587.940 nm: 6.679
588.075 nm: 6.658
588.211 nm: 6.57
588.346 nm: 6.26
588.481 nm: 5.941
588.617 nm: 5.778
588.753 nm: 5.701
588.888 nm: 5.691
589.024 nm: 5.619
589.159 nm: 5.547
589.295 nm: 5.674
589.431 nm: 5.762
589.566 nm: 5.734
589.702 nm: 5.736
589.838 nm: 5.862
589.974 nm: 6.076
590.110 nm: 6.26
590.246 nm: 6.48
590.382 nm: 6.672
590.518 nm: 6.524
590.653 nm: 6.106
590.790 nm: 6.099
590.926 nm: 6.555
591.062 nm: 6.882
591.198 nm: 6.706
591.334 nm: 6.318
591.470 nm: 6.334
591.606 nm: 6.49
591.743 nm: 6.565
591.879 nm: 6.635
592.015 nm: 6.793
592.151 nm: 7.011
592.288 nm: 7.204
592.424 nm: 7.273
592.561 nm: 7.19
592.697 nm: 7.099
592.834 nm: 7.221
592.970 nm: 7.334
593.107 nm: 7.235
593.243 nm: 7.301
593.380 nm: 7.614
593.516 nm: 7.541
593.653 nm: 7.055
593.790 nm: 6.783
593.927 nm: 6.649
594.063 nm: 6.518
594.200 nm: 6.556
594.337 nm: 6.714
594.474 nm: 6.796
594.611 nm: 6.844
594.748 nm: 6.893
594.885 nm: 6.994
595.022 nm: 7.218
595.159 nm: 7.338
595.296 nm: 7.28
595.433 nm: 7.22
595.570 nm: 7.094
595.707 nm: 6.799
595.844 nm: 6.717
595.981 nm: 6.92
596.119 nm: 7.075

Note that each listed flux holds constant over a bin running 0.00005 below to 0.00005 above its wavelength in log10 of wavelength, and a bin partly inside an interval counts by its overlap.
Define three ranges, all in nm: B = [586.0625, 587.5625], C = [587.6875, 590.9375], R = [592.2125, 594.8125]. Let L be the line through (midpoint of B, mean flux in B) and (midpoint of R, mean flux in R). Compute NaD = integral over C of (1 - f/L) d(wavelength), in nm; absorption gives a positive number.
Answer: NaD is 0.31 nm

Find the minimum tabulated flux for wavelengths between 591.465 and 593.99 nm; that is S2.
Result 6.334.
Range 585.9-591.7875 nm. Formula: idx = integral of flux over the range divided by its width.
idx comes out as 6.31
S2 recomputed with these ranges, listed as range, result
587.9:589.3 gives 5.547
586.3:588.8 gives 5.701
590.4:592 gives 6.099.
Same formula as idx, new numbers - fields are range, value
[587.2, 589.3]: 6.17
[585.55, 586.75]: 6.61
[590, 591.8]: 6.45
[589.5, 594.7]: 6.71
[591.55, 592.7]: 6.91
